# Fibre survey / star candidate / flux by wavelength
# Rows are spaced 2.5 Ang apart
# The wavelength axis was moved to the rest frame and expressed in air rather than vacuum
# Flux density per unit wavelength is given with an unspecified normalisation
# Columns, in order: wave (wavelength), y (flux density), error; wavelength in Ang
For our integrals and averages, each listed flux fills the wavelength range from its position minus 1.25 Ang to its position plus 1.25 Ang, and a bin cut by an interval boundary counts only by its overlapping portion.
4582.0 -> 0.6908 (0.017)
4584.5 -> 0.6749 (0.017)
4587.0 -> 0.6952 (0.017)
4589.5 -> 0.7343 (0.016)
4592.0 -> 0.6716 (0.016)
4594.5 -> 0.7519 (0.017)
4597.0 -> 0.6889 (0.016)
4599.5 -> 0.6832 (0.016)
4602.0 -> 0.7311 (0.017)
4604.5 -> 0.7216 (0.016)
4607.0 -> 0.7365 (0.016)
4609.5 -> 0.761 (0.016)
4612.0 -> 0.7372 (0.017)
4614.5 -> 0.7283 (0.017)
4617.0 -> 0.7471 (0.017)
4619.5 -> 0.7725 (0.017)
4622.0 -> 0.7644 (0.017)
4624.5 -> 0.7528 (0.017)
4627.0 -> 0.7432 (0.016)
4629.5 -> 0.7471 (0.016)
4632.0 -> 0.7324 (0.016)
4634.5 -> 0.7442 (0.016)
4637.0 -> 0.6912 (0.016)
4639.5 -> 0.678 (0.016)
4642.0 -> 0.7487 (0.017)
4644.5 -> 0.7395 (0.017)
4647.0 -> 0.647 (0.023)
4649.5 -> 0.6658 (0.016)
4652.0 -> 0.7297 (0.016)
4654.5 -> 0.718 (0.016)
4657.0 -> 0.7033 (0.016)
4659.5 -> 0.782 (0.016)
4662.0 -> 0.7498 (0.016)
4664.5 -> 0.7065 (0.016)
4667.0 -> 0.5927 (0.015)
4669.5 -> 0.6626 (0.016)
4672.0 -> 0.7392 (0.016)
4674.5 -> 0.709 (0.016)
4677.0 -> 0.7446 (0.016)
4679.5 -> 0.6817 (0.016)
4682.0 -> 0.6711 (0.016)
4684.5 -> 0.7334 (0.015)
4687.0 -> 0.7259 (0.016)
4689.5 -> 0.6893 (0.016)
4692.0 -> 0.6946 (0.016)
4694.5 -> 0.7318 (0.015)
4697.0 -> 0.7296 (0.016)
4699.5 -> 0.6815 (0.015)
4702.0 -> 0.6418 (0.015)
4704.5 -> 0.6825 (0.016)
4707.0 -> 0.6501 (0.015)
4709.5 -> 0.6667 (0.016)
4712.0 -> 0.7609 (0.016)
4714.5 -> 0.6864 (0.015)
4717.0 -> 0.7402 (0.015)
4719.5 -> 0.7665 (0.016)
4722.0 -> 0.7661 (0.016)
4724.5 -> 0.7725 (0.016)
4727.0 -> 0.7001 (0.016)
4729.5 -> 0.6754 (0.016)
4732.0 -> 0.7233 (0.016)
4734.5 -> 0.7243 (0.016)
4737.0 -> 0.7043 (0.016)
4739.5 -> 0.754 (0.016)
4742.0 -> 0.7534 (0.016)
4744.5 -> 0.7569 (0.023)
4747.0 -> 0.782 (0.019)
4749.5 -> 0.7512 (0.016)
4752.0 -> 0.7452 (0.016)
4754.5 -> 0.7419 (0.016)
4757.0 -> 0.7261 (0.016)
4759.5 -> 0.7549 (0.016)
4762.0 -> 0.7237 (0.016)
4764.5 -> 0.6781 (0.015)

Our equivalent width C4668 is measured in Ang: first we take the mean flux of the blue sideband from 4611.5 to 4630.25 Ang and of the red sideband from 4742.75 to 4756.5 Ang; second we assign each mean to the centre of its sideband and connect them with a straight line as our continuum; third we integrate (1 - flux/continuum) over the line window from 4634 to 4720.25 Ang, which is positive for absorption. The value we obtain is 5.4 Ang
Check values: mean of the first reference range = 0.75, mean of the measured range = 0.705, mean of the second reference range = 0.754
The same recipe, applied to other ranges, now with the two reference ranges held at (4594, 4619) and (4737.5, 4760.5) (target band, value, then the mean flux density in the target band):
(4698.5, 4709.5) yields 1.18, 0.664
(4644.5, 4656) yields 0.62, 0.696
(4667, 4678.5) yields 0.61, 0.7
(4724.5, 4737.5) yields 0.62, 0.712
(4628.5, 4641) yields 0.25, 0.719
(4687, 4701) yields 0.68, 0.706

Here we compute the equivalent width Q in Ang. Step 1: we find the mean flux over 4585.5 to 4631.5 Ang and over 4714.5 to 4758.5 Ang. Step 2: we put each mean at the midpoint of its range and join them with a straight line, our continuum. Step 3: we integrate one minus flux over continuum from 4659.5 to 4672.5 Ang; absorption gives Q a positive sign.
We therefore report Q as 0.68 Ang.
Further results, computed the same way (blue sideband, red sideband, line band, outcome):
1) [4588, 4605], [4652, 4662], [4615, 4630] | -0.7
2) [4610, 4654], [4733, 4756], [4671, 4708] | 1.8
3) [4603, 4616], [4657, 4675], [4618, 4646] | -0.5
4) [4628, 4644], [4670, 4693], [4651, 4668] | 0.1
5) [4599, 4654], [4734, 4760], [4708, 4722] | 0.3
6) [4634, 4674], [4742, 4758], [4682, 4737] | 1.6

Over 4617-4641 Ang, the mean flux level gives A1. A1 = 0.737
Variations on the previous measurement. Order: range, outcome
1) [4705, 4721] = 0.711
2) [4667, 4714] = 0.697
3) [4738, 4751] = 0.758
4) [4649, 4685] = 0.706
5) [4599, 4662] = 0.729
